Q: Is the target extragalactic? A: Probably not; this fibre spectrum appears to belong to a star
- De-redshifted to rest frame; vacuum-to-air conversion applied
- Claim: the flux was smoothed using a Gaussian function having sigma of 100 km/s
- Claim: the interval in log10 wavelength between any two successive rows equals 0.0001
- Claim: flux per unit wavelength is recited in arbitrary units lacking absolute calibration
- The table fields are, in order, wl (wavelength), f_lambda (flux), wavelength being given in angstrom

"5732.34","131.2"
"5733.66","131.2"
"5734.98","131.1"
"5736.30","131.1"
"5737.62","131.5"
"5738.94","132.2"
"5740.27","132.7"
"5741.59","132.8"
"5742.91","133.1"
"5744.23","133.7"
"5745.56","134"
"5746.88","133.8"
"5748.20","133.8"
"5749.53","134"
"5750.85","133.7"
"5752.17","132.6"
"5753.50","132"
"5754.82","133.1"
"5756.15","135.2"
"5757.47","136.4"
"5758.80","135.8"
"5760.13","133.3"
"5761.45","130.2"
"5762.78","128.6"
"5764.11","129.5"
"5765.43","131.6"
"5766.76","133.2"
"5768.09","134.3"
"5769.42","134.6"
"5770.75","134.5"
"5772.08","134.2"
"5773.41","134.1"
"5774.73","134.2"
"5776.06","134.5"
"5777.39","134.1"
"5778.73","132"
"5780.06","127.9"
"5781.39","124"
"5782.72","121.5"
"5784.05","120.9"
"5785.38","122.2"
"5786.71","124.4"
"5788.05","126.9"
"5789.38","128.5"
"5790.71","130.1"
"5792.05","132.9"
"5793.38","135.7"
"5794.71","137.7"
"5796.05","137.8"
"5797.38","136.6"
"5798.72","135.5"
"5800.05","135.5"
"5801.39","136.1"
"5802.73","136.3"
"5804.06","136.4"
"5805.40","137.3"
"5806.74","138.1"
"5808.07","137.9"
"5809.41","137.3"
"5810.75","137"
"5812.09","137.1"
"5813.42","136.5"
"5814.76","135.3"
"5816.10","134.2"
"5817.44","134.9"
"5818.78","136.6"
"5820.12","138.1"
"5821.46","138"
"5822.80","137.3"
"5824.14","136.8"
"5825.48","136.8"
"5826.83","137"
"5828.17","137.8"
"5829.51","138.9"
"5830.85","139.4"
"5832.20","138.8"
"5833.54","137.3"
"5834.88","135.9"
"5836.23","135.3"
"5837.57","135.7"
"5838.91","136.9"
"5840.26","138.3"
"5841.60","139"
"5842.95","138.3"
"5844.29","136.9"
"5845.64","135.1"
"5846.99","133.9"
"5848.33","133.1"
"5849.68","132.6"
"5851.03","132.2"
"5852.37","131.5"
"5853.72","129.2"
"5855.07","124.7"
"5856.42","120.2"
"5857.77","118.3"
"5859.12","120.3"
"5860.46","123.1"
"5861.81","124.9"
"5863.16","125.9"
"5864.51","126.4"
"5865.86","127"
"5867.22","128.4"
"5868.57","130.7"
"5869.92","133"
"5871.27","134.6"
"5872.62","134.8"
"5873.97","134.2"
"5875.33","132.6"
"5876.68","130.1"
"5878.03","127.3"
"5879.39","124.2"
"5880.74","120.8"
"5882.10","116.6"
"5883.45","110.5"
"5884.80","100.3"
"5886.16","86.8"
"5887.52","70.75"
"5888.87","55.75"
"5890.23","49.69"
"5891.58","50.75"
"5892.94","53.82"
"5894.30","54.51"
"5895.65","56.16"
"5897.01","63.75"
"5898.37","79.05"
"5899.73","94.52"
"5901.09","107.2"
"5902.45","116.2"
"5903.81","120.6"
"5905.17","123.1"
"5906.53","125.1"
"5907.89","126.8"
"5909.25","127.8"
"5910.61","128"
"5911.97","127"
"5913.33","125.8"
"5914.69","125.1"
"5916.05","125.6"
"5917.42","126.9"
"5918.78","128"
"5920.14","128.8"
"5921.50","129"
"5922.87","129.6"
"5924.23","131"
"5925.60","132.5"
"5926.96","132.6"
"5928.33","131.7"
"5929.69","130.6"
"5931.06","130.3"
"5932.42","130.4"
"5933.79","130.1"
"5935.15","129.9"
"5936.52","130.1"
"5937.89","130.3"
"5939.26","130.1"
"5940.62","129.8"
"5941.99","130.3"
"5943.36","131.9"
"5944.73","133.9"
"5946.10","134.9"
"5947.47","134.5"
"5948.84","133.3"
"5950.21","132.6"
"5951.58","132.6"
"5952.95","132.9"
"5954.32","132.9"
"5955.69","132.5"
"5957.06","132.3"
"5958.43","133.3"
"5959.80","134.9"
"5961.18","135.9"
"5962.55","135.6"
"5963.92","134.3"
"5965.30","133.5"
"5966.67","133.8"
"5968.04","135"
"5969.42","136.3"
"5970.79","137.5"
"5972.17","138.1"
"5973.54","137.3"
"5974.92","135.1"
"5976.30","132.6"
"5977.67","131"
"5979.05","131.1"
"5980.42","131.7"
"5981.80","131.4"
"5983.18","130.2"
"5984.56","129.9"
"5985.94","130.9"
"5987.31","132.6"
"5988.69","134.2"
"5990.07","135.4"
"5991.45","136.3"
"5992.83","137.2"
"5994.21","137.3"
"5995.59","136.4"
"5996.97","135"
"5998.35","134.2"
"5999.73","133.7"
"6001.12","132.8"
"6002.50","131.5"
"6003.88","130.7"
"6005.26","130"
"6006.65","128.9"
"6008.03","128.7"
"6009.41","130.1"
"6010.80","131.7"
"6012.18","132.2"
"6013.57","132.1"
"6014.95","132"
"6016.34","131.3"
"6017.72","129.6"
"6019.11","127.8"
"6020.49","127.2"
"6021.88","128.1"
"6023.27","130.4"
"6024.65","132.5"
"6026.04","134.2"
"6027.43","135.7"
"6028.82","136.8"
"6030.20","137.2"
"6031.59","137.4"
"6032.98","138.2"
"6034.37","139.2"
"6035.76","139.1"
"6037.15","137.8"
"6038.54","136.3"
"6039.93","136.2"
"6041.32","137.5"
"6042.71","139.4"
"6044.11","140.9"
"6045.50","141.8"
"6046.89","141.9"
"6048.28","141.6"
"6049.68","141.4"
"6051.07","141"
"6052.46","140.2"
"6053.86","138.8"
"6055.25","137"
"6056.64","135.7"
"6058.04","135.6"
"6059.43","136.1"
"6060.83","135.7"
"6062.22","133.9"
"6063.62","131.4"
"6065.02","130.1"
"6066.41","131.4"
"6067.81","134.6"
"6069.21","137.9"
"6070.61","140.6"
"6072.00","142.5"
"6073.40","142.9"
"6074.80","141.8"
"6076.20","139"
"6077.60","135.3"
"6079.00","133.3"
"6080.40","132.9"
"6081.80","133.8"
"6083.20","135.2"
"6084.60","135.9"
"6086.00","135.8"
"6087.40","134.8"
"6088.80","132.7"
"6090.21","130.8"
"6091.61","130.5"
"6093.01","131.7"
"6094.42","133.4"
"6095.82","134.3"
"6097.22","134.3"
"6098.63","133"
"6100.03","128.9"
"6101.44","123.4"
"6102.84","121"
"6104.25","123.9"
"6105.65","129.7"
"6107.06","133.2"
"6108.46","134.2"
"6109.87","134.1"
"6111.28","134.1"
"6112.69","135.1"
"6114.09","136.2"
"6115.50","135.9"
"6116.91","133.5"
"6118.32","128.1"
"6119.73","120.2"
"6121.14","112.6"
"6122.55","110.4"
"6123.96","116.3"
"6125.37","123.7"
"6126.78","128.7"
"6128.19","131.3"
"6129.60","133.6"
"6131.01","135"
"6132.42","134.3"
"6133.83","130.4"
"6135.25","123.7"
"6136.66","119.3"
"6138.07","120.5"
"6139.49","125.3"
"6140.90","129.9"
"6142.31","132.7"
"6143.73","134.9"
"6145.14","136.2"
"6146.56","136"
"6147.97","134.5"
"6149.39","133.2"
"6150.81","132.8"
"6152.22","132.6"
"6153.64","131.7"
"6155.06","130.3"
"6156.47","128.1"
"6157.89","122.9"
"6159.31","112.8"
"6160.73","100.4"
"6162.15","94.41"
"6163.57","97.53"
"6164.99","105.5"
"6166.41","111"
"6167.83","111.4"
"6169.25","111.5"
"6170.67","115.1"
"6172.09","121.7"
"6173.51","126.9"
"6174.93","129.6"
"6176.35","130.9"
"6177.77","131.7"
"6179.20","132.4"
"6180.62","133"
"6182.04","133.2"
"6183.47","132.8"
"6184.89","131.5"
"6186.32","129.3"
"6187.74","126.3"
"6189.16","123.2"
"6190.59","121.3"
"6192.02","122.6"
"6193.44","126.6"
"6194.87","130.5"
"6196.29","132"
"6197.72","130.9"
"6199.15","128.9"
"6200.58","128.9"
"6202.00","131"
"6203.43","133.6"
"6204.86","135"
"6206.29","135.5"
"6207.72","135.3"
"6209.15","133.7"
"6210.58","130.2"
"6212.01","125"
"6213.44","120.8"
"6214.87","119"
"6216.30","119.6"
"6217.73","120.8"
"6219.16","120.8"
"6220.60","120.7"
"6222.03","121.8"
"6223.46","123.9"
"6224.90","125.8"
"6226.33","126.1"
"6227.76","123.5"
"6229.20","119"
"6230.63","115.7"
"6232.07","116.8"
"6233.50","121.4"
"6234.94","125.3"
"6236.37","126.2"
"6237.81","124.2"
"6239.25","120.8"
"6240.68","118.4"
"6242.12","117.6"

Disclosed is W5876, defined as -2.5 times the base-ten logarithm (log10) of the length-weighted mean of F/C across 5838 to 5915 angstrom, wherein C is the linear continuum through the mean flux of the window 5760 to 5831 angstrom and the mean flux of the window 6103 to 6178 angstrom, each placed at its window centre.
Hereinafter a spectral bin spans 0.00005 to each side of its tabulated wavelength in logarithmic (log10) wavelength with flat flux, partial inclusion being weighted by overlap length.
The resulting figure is 0.15 mag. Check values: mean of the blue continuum 134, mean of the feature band 115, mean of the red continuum 125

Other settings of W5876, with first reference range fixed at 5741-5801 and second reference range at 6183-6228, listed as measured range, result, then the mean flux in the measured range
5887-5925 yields 0.26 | 103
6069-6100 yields -0.06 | 135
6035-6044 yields -0.07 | 138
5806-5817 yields -0.04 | 137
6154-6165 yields 0.14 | 112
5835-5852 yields -0.03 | 136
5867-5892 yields 0.20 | 109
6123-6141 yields 0.01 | 127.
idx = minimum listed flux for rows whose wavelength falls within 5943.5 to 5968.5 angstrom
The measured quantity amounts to 132.3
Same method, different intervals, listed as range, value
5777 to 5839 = 120.9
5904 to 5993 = 123.1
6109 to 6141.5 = 110.4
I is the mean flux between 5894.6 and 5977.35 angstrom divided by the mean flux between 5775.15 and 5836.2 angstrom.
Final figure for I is 0.94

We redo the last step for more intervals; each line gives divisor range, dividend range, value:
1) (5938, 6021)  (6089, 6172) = 0.95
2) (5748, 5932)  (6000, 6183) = 1.04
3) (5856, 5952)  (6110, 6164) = 1.07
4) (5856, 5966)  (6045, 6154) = 1.11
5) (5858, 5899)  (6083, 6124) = 1.24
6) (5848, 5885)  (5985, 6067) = 1.07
